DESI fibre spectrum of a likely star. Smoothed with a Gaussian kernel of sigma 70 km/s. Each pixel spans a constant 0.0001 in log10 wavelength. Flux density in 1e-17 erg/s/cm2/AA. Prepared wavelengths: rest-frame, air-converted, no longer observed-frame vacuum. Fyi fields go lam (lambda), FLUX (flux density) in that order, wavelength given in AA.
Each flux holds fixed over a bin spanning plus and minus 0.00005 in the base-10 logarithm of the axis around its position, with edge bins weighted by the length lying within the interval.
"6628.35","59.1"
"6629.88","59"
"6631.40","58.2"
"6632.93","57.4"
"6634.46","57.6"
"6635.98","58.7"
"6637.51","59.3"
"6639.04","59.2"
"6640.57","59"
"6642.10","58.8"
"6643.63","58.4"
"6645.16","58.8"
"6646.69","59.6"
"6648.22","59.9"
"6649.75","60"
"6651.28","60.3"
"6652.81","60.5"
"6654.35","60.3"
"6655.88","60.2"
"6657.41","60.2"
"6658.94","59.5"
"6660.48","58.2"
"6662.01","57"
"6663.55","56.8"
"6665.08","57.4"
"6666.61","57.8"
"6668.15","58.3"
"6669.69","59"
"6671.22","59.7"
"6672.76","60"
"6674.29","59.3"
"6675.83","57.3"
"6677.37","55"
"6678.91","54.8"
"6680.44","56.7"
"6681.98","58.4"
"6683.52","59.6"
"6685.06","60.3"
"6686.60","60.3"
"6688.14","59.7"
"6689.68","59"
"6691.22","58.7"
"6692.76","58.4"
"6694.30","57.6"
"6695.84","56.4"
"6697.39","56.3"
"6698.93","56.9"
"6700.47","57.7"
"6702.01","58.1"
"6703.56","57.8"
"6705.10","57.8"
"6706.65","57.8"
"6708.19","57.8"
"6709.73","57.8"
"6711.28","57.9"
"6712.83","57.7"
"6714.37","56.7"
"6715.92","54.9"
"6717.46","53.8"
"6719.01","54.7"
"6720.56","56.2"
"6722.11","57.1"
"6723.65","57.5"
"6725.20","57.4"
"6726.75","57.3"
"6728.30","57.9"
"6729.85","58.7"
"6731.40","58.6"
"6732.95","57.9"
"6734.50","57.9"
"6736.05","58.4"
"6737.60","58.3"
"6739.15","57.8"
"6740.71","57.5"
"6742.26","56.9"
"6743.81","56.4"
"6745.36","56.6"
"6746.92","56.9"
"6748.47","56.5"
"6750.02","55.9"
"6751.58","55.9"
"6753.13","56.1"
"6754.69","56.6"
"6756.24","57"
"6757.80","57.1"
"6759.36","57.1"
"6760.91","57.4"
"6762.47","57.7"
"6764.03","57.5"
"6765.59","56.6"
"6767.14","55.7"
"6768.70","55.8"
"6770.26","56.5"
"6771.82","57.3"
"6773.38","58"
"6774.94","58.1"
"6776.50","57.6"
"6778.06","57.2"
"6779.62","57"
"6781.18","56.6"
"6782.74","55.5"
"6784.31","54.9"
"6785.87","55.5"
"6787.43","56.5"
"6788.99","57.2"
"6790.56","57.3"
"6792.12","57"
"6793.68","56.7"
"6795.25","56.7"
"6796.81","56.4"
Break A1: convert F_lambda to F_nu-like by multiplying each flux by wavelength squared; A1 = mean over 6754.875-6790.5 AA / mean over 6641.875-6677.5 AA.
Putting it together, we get 1.00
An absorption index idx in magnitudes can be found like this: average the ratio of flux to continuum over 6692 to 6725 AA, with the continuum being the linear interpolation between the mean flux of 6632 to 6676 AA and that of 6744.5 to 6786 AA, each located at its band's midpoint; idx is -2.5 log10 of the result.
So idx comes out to 0.02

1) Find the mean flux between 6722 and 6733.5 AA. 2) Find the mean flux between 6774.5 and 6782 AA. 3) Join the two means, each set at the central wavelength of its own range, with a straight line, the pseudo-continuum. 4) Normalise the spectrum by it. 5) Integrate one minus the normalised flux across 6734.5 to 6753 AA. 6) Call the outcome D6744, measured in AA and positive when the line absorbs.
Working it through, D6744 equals 0.2 AA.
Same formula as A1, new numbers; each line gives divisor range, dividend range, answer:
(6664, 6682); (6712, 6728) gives 0.99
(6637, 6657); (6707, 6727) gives 0.97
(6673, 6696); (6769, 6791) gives 1.00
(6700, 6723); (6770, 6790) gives 1.02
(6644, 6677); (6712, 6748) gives 0.99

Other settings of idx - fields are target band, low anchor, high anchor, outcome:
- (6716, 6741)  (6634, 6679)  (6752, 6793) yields 0.006 mag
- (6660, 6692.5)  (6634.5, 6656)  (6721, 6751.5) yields 0.009 mag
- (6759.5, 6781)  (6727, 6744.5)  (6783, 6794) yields -0.004 mag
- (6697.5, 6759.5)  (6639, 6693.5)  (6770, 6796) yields 0.012 mag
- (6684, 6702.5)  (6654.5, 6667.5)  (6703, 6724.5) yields -0.016 mag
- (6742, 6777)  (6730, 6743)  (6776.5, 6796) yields 0.009 mag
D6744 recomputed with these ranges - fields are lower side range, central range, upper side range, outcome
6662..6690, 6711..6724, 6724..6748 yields 0.37 AA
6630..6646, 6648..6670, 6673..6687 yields -0.27 AA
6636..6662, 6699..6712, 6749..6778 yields 0.08 AA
